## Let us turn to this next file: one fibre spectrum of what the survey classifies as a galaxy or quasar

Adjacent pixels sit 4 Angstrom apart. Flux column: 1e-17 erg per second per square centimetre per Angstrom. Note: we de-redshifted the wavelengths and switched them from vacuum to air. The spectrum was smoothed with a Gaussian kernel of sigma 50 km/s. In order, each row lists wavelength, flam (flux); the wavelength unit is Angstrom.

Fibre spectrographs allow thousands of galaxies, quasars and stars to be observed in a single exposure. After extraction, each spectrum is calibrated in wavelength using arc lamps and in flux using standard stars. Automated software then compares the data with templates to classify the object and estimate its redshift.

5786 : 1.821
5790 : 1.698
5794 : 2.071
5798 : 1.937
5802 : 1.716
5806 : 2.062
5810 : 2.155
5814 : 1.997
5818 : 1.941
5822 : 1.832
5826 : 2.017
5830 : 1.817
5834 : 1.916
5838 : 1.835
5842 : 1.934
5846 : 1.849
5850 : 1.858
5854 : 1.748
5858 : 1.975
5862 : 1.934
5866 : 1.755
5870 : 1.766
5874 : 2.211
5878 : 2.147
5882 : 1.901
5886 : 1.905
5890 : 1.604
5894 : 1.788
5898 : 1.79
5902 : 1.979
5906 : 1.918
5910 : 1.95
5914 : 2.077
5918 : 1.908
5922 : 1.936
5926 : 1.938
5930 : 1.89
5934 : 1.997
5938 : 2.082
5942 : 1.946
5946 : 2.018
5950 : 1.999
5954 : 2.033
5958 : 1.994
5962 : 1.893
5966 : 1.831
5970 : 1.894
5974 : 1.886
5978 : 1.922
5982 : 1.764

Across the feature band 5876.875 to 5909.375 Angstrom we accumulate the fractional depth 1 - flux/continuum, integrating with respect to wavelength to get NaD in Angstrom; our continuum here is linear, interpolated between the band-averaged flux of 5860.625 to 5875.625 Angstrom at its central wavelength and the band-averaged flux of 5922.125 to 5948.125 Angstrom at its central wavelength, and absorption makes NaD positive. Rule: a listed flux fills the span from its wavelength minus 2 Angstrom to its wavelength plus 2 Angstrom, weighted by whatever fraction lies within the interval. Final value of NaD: 1.0 Angstrom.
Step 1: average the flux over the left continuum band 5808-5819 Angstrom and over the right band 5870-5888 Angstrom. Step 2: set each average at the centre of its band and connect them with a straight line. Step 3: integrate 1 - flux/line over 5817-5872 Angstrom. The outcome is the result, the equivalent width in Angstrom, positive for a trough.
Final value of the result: 4.3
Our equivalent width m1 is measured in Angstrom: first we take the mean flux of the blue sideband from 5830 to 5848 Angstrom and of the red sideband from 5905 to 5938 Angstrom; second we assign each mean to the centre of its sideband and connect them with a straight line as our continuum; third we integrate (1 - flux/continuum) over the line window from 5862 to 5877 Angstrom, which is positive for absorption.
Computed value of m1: -0.17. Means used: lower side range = 1.88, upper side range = 1.96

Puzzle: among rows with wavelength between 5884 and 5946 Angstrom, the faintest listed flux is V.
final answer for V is 1.604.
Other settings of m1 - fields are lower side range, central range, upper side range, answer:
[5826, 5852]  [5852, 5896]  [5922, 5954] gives 0.7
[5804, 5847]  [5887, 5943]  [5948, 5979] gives 0.6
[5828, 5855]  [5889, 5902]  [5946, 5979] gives 0.8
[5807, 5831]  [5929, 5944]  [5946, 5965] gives -0.1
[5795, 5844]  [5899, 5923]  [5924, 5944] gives 0.1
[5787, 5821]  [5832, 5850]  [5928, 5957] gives 0.7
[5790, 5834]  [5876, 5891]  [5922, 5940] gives 0.4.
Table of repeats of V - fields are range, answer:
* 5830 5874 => 1.748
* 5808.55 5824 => 1.832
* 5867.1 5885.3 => 1.766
